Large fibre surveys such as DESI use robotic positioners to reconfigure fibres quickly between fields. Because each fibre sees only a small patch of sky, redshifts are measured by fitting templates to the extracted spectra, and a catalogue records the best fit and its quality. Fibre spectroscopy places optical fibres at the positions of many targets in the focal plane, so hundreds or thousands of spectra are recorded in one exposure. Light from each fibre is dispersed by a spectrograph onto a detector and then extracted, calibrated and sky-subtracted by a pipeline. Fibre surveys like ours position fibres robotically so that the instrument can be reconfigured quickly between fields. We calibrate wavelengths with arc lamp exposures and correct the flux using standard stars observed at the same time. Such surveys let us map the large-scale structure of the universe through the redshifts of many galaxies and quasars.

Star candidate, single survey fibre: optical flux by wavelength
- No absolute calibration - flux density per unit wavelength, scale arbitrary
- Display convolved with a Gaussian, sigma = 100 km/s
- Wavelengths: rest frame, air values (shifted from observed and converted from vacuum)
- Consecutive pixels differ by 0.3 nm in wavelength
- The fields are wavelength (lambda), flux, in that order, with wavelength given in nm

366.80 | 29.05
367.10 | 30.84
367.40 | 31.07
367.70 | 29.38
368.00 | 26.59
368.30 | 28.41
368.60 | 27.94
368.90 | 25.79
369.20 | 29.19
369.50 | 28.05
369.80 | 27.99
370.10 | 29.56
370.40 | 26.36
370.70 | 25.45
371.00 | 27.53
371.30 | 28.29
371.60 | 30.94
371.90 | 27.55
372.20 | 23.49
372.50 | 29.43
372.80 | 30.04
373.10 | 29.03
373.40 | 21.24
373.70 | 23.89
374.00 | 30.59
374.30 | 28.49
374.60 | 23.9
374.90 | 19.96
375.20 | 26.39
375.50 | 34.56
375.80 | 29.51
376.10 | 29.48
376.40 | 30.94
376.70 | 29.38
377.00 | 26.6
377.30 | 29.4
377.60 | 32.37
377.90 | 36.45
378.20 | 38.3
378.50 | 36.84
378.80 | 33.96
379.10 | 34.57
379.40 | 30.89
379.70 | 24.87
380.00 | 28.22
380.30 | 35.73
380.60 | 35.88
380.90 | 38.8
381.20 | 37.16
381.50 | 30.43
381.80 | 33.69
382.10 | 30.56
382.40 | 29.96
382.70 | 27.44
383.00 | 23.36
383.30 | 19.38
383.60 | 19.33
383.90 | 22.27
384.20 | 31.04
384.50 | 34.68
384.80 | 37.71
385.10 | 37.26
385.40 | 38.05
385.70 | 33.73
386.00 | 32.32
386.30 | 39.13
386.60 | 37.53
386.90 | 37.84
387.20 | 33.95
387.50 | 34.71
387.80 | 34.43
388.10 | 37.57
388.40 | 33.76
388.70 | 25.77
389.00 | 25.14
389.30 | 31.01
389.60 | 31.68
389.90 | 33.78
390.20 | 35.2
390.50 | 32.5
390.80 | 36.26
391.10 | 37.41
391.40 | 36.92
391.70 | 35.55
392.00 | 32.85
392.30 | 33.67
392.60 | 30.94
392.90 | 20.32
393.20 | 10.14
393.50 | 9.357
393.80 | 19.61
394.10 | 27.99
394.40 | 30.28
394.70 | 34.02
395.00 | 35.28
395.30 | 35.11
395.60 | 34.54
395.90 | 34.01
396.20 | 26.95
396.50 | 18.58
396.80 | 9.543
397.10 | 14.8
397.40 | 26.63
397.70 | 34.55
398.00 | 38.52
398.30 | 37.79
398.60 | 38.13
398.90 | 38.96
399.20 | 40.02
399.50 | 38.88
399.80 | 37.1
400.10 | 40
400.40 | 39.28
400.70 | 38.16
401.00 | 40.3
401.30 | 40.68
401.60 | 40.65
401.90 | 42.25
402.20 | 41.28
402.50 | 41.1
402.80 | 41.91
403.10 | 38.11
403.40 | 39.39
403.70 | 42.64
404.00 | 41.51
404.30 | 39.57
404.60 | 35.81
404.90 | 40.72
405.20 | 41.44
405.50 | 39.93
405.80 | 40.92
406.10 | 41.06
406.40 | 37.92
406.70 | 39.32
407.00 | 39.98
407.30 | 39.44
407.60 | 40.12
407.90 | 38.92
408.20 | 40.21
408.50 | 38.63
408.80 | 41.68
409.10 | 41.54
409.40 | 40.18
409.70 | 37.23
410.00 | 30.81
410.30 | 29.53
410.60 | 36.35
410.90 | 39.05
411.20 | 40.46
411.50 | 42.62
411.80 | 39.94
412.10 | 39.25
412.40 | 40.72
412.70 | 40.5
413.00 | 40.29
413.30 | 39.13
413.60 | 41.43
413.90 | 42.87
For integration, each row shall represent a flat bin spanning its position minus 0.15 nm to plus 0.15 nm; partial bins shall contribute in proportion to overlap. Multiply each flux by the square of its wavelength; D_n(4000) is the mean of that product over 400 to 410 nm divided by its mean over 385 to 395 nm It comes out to 1.37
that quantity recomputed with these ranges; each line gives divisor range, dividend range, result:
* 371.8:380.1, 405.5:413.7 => 1.58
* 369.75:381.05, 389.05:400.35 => 1.15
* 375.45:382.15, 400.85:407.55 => 1.41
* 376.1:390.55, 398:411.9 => 1.37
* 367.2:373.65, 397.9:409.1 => 1.70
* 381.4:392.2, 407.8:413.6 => 1.35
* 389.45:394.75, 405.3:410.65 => 1.43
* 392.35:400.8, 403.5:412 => 1.38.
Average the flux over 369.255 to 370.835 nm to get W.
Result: 27.6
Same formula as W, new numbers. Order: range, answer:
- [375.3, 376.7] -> 30.8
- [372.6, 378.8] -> 29.5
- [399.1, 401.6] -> 39.4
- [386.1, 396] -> 31.5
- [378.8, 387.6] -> 32.1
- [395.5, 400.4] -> 32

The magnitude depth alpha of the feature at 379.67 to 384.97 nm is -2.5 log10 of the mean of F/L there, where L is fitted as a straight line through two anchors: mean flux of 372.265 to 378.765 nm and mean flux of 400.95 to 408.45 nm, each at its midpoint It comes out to 0.06 mag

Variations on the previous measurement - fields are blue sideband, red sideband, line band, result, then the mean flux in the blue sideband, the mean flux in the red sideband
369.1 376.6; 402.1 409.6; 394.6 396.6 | 0.15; 27.7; 40.1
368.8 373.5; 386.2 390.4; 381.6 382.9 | 0.05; 27.6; 33.6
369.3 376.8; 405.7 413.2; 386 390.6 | -0.04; 27.7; 39.1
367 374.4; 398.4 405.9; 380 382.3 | -0.07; 27.9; 39.9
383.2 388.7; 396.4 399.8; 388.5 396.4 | 0.08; 33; 31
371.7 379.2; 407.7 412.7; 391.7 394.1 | 0.40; 29.4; 38.6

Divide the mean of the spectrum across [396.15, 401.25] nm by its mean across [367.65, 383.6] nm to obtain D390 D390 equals 1.13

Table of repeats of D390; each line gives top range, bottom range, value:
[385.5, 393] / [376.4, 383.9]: 1.09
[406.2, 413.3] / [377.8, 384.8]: 1.25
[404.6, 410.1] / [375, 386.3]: 1.25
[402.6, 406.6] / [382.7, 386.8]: 1.29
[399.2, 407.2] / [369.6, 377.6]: 1.44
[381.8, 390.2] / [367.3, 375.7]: 1.15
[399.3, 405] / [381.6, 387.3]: 1.27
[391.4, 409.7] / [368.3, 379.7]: 1.21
